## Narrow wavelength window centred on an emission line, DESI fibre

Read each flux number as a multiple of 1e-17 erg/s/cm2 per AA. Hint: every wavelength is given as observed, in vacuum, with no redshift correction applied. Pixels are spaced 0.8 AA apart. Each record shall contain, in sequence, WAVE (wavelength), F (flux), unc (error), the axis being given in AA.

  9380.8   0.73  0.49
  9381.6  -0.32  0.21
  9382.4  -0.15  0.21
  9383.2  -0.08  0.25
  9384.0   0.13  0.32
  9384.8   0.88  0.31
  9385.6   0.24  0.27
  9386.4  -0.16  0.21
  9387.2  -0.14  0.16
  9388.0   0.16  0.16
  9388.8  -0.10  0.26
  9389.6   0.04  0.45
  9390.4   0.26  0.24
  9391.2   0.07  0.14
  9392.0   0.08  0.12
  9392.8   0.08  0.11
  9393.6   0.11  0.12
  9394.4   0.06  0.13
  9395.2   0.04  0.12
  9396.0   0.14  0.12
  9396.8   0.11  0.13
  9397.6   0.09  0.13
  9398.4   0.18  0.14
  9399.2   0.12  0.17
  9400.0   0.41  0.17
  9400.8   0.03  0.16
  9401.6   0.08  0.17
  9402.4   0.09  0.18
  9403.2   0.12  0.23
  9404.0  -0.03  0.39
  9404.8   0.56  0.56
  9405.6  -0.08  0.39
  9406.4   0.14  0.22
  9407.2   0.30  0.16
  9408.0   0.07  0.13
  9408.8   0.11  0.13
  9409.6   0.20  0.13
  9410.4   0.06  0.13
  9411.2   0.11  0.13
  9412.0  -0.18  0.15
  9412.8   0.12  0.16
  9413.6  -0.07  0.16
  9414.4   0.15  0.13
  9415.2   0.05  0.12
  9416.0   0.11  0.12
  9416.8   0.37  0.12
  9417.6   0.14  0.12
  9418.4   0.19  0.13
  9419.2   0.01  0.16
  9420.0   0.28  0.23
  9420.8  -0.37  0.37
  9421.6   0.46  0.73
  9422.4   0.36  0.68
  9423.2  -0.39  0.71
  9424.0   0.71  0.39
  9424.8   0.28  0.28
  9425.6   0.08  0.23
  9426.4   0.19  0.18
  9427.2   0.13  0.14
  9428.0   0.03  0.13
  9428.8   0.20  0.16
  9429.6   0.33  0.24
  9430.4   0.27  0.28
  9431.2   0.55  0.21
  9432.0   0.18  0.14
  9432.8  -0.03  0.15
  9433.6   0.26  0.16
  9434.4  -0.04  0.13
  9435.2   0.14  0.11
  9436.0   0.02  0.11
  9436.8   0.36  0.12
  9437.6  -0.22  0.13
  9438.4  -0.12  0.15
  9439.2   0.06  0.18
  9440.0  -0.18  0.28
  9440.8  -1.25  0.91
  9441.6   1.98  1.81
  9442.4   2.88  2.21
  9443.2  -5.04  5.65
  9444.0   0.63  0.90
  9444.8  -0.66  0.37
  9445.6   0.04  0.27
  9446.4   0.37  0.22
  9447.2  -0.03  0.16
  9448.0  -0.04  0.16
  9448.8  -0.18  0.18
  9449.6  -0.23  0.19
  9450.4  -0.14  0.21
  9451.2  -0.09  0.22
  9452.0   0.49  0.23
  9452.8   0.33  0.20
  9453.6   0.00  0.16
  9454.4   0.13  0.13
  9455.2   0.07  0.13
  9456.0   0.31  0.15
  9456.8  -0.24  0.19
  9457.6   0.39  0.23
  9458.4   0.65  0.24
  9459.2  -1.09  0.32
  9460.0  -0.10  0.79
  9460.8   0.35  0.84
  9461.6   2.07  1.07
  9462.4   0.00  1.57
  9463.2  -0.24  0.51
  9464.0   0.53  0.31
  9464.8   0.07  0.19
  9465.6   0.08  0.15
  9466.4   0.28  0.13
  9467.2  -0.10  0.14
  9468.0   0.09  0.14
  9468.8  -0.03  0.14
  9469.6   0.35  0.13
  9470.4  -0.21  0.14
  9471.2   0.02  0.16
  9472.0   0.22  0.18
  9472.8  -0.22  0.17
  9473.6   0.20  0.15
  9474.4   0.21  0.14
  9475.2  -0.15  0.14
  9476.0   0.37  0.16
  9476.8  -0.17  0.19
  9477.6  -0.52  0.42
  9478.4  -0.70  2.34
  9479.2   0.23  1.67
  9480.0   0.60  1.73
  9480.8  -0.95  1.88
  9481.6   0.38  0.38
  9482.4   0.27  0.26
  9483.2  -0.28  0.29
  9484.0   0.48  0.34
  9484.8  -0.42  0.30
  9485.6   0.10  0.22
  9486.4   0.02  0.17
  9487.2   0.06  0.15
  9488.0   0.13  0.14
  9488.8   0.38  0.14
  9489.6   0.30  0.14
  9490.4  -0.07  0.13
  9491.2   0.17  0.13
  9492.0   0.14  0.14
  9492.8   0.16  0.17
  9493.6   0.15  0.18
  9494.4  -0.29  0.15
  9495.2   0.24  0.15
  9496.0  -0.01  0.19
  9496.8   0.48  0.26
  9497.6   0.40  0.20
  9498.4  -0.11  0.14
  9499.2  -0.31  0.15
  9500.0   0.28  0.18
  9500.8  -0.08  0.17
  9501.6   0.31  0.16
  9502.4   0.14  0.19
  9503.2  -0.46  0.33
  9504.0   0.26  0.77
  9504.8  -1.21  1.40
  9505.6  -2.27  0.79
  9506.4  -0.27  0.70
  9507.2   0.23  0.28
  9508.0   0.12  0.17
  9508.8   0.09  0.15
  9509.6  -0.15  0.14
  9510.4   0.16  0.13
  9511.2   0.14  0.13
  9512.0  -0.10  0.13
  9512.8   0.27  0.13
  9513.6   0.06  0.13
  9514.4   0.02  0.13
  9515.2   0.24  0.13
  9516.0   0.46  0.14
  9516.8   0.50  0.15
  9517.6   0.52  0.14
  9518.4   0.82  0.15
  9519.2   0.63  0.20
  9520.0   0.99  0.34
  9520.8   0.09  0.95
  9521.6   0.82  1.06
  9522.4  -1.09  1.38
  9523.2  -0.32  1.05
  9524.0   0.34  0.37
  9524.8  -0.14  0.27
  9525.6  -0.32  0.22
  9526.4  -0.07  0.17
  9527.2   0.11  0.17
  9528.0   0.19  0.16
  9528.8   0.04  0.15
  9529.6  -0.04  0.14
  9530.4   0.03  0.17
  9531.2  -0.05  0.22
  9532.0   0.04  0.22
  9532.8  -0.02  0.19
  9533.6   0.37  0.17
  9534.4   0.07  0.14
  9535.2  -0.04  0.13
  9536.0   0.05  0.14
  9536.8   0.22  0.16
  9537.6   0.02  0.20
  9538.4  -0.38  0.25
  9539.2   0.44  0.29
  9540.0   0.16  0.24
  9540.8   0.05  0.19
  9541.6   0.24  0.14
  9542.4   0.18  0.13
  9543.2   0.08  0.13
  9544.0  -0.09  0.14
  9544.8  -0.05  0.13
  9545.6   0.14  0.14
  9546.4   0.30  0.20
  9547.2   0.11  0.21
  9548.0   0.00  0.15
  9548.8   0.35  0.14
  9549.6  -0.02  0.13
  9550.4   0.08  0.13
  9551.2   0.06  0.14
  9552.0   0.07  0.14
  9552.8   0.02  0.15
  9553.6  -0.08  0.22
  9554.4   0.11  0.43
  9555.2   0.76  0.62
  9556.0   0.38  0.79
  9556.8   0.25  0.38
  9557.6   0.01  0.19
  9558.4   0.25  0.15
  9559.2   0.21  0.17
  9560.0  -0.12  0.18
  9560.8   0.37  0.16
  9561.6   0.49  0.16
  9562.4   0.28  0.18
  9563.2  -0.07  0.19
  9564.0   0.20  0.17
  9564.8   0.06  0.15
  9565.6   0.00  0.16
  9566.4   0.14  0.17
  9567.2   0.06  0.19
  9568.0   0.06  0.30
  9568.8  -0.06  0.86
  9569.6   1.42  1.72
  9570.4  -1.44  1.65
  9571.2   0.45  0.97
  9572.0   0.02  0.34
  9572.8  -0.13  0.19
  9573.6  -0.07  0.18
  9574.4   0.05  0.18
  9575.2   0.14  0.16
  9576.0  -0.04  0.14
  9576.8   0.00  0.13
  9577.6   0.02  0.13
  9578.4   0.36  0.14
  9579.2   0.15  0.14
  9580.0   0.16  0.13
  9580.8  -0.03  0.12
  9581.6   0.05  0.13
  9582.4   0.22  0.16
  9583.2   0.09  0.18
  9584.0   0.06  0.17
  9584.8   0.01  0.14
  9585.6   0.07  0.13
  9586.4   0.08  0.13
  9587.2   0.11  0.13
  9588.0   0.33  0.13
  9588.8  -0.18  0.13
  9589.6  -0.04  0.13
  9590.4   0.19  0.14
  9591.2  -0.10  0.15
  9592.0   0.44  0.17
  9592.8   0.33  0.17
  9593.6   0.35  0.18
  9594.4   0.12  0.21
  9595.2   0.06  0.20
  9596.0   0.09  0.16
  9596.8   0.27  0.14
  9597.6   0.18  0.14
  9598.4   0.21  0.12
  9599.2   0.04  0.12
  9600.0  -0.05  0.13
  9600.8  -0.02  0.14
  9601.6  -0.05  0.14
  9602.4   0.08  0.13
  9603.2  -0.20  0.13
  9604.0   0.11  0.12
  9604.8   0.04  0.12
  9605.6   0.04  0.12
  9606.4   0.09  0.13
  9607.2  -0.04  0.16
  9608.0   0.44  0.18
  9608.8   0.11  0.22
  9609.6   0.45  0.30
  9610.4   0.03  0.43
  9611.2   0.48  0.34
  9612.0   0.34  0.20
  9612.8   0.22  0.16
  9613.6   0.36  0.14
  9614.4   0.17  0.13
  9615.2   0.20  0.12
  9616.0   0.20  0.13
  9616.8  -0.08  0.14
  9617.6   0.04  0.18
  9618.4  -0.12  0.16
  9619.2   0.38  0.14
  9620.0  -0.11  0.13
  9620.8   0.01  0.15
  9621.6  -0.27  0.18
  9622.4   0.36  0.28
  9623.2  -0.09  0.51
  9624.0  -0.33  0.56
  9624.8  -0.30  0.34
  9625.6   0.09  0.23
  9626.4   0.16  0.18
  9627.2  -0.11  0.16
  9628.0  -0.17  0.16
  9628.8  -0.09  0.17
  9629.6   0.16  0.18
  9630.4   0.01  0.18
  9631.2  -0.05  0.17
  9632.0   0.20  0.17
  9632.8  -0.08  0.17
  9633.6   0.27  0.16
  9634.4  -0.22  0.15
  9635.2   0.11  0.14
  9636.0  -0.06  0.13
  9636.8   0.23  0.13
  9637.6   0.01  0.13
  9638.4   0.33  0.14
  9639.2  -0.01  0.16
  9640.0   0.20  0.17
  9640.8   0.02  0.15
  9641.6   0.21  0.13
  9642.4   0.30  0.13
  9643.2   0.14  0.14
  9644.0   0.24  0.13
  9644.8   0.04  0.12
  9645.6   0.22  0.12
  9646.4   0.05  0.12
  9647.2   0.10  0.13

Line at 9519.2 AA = H-beta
